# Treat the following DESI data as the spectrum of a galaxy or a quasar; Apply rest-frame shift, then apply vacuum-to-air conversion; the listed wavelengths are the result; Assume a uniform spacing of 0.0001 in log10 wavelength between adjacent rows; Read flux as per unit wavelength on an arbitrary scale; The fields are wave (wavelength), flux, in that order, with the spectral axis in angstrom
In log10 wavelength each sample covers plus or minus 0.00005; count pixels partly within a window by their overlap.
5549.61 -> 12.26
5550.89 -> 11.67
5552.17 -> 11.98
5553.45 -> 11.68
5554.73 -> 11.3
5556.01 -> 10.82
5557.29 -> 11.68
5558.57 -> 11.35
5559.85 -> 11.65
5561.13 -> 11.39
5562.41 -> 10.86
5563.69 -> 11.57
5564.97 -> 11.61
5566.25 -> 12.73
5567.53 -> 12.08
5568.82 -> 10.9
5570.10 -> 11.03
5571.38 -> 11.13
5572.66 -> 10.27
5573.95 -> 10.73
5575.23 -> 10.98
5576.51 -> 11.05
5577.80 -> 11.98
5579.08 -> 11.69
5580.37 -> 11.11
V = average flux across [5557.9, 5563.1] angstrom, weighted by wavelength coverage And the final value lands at 11.3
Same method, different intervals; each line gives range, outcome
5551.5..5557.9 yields 11.5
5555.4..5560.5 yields 11.4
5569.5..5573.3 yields 10.8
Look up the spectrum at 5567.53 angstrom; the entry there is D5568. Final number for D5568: 12.08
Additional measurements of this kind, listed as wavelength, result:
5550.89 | 11.67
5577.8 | 11.98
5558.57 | 11.35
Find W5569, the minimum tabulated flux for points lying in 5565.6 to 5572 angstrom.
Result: 10.9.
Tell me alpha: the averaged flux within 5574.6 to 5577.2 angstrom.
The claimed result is 11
